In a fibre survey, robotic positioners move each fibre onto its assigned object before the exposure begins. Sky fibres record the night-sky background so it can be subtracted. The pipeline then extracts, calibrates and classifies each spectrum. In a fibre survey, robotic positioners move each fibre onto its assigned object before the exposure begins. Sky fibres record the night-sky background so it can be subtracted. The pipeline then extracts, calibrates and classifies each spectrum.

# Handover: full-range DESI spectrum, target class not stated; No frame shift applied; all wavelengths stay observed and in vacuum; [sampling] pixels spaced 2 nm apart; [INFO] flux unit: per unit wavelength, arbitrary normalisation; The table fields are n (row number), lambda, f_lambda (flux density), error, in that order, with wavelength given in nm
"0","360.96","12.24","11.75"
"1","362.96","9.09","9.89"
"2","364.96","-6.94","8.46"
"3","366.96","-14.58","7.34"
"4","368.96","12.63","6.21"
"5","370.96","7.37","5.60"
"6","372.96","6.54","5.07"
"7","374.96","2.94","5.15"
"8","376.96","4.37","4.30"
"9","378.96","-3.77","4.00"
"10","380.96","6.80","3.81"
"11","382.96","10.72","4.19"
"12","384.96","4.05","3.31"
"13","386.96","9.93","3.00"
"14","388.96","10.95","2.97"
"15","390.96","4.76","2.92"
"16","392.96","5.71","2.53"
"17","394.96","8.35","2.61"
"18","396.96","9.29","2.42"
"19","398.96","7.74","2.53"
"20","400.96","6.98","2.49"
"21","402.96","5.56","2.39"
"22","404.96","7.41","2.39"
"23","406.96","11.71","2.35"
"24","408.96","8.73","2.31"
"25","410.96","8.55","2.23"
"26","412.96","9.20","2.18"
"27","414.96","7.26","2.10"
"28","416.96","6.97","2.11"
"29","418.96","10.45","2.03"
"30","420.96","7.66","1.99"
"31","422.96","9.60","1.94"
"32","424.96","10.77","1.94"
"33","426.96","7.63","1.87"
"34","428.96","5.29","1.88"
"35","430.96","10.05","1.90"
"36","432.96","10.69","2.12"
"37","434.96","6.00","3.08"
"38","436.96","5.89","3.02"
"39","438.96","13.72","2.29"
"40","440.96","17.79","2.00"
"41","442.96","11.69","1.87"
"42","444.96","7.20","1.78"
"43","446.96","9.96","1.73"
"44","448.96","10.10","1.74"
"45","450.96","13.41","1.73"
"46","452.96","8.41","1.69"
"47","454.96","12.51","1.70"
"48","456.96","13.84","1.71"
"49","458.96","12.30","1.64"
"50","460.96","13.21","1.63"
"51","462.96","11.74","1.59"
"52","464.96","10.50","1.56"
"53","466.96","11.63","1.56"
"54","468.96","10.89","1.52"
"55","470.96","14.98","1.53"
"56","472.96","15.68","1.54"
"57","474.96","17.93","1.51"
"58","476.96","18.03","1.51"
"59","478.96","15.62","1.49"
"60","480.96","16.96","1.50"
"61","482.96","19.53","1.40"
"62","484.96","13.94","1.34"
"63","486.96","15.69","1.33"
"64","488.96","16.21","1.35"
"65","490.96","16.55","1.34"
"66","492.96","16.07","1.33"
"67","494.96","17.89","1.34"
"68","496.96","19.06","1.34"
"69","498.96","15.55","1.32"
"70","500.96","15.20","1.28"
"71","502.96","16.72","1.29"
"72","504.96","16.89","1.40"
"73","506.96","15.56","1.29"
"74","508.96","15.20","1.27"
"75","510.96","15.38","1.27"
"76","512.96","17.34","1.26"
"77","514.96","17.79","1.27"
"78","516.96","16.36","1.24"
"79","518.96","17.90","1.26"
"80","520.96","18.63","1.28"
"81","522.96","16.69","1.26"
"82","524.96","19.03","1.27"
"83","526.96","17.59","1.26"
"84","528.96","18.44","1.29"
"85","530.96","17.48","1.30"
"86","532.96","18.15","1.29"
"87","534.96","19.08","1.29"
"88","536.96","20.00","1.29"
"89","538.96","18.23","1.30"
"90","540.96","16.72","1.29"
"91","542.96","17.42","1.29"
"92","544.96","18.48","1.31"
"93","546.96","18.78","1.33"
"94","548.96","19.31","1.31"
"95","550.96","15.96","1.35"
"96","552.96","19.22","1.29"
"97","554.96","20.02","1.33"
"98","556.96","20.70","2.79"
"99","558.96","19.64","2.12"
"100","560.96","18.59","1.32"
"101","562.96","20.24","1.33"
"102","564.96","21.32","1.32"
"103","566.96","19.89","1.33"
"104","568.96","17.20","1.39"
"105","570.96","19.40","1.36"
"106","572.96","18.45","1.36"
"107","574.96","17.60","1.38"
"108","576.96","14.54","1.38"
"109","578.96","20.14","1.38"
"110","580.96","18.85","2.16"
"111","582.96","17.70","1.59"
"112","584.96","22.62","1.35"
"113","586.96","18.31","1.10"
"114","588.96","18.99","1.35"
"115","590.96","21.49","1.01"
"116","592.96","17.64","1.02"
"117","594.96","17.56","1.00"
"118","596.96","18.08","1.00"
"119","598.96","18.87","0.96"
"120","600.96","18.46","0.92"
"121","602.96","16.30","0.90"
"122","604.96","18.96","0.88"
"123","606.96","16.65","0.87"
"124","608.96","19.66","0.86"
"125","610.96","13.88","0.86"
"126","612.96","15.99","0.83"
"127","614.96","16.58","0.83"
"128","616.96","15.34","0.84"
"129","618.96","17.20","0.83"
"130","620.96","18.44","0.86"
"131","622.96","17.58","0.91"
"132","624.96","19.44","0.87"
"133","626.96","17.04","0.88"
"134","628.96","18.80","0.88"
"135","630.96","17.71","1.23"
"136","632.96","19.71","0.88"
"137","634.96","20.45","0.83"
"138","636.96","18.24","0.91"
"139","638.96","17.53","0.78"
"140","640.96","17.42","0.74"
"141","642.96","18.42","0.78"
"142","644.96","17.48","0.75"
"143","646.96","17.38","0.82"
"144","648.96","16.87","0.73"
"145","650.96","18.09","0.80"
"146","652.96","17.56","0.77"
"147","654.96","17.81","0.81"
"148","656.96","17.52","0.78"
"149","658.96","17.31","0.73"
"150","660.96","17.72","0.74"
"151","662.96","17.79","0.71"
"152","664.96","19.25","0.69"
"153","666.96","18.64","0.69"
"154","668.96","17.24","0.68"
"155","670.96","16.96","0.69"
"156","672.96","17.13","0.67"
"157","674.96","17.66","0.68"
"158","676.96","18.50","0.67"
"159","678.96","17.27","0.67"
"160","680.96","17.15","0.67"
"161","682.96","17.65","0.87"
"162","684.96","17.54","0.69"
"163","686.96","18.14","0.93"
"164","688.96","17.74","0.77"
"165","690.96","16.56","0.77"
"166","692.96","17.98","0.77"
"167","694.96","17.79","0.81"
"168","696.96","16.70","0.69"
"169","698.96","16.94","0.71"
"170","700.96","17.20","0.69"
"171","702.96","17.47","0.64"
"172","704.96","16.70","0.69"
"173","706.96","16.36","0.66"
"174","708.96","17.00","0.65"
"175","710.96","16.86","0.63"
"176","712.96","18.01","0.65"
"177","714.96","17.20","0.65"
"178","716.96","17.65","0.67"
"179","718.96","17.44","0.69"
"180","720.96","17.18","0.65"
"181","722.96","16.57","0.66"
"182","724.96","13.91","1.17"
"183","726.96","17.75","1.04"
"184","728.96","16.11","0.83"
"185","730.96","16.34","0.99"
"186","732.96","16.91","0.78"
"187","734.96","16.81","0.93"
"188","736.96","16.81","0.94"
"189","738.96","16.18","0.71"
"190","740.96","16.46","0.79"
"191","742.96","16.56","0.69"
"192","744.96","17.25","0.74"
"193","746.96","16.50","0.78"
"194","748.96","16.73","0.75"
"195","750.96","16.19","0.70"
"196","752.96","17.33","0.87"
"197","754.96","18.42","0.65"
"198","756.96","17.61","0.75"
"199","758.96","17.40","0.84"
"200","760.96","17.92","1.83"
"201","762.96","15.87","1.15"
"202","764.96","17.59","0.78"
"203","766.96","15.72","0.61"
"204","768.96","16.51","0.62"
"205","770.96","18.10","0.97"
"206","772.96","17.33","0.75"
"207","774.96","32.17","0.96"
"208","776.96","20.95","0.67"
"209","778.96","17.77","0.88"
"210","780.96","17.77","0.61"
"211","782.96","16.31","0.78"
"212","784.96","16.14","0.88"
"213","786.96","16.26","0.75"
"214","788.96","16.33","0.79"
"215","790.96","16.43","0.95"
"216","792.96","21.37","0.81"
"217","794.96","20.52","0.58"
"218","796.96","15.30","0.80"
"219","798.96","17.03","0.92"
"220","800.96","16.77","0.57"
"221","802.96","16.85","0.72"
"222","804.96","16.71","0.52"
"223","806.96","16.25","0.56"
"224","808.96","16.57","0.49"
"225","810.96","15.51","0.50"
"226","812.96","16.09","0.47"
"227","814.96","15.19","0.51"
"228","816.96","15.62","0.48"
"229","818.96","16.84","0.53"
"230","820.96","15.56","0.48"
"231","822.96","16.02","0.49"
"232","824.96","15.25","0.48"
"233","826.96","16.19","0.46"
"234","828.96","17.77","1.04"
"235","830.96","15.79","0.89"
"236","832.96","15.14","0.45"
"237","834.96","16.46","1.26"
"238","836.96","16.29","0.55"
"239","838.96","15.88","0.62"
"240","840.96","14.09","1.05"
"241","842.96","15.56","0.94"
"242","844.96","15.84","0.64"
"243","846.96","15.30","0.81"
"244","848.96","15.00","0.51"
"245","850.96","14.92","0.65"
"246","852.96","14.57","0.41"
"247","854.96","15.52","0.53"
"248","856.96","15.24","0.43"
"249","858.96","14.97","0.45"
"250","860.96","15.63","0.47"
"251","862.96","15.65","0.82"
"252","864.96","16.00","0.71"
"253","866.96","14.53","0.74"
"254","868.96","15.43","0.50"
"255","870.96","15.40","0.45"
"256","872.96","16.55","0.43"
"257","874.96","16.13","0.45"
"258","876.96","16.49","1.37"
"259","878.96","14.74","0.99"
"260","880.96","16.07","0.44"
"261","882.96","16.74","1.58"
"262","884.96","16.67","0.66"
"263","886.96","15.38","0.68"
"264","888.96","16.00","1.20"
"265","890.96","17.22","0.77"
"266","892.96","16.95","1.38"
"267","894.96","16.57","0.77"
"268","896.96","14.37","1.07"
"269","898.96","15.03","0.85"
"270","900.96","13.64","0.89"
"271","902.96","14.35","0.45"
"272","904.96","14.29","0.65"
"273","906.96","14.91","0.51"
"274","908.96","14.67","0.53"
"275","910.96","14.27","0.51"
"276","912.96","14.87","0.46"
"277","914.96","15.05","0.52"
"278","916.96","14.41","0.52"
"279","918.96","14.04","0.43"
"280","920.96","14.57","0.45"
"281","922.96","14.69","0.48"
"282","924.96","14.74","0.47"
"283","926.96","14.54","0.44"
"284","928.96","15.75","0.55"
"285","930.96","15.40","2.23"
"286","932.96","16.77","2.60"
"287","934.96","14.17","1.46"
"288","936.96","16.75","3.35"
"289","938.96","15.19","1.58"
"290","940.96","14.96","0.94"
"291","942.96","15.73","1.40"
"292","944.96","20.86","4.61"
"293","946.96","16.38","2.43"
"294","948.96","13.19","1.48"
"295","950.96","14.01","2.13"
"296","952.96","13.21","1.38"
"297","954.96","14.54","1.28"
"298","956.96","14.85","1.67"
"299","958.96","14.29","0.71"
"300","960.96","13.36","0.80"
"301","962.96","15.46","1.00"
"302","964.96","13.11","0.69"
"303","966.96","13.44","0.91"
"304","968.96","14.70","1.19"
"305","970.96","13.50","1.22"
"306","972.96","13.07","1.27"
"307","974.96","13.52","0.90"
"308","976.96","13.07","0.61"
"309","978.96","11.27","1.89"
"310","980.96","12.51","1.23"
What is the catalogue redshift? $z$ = 0.18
